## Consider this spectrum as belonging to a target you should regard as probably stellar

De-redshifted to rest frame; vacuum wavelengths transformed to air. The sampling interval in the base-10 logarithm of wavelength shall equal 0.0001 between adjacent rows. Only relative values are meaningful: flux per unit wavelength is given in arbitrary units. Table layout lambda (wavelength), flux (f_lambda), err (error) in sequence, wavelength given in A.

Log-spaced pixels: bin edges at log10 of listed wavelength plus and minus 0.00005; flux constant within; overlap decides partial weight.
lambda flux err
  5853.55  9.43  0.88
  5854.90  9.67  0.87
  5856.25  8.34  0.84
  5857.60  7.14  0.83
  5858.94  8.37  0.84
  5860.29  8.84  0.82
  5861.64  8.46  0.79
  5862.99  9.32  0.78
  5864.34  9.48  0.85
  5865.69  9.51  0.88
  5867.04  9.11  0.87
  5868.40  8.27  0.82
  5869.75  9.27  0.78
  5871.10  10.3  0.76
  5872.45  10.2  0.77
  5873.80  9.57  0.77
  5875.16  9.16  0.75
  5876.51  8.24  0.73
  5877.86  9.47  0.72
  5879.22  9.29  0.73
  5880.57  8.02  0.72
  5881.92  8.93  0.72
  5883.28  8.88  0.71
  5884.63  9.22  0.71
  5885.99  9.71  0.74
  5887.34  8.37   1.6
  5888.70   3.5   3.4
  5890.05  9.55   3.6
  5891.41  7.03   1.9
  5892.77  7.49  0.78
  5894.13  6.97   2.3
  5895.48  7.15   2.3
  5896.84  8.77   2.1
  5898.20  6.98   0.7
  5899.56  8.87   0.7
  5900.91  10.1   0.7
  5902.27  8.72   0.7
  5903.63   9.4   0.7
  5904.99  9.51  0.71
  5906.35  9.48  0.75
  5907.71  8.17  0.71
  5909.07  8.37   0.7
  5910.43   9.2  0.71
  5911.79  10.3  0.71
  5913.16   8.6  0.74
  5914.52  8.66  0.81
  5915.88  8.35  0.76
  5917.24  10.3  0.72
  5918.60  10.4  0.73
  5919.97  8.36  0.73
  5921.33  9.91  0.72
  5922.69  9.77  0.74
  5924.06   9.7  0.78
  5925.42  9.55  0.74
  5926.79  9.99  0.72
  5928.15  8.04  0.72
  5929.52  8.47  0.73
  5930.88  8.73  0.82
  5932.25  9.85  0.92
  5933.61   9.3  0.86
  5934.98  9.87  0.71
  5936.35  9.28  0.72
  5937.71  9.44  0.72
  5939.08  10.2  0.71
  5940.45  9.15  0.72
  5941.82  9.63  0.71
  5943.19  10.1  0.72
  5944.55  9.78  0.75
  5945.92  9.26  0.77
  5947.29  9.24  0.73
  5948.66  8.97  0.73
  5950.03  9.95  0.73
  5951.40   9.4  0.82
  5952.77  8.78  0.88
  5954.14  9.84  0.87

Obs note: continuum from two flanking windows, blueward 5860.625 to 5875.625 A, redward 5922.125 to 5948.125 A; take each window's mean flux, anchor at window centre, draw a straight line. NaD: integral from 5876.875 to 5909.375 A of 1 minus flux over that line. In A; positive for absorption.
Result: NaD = 3.29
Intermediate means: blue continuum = 9.32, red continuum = 9.43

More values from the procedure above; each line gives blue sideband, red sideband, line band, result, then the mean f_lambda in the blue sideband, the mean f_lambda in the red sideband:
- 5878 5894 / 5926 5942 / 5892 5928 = -0.8 A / 8.18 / 9.32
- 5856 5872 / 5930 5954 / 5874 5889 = 0.7 A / 8.9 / 9.47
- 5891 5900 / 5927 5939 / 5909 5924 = -1.5 A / 7.59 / 9.21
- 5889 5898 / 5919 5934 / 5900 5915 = -1.5 A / 7.6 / 9.26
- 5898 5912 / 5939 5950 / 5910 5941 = -0.3 A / 9.04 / 9.53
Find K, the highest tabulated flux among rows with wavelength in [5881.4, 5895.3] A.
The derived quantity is 9.71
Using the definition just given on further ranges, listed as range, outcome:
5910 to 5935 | 10.4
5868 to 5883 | 10.3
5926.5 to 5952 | 10.2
